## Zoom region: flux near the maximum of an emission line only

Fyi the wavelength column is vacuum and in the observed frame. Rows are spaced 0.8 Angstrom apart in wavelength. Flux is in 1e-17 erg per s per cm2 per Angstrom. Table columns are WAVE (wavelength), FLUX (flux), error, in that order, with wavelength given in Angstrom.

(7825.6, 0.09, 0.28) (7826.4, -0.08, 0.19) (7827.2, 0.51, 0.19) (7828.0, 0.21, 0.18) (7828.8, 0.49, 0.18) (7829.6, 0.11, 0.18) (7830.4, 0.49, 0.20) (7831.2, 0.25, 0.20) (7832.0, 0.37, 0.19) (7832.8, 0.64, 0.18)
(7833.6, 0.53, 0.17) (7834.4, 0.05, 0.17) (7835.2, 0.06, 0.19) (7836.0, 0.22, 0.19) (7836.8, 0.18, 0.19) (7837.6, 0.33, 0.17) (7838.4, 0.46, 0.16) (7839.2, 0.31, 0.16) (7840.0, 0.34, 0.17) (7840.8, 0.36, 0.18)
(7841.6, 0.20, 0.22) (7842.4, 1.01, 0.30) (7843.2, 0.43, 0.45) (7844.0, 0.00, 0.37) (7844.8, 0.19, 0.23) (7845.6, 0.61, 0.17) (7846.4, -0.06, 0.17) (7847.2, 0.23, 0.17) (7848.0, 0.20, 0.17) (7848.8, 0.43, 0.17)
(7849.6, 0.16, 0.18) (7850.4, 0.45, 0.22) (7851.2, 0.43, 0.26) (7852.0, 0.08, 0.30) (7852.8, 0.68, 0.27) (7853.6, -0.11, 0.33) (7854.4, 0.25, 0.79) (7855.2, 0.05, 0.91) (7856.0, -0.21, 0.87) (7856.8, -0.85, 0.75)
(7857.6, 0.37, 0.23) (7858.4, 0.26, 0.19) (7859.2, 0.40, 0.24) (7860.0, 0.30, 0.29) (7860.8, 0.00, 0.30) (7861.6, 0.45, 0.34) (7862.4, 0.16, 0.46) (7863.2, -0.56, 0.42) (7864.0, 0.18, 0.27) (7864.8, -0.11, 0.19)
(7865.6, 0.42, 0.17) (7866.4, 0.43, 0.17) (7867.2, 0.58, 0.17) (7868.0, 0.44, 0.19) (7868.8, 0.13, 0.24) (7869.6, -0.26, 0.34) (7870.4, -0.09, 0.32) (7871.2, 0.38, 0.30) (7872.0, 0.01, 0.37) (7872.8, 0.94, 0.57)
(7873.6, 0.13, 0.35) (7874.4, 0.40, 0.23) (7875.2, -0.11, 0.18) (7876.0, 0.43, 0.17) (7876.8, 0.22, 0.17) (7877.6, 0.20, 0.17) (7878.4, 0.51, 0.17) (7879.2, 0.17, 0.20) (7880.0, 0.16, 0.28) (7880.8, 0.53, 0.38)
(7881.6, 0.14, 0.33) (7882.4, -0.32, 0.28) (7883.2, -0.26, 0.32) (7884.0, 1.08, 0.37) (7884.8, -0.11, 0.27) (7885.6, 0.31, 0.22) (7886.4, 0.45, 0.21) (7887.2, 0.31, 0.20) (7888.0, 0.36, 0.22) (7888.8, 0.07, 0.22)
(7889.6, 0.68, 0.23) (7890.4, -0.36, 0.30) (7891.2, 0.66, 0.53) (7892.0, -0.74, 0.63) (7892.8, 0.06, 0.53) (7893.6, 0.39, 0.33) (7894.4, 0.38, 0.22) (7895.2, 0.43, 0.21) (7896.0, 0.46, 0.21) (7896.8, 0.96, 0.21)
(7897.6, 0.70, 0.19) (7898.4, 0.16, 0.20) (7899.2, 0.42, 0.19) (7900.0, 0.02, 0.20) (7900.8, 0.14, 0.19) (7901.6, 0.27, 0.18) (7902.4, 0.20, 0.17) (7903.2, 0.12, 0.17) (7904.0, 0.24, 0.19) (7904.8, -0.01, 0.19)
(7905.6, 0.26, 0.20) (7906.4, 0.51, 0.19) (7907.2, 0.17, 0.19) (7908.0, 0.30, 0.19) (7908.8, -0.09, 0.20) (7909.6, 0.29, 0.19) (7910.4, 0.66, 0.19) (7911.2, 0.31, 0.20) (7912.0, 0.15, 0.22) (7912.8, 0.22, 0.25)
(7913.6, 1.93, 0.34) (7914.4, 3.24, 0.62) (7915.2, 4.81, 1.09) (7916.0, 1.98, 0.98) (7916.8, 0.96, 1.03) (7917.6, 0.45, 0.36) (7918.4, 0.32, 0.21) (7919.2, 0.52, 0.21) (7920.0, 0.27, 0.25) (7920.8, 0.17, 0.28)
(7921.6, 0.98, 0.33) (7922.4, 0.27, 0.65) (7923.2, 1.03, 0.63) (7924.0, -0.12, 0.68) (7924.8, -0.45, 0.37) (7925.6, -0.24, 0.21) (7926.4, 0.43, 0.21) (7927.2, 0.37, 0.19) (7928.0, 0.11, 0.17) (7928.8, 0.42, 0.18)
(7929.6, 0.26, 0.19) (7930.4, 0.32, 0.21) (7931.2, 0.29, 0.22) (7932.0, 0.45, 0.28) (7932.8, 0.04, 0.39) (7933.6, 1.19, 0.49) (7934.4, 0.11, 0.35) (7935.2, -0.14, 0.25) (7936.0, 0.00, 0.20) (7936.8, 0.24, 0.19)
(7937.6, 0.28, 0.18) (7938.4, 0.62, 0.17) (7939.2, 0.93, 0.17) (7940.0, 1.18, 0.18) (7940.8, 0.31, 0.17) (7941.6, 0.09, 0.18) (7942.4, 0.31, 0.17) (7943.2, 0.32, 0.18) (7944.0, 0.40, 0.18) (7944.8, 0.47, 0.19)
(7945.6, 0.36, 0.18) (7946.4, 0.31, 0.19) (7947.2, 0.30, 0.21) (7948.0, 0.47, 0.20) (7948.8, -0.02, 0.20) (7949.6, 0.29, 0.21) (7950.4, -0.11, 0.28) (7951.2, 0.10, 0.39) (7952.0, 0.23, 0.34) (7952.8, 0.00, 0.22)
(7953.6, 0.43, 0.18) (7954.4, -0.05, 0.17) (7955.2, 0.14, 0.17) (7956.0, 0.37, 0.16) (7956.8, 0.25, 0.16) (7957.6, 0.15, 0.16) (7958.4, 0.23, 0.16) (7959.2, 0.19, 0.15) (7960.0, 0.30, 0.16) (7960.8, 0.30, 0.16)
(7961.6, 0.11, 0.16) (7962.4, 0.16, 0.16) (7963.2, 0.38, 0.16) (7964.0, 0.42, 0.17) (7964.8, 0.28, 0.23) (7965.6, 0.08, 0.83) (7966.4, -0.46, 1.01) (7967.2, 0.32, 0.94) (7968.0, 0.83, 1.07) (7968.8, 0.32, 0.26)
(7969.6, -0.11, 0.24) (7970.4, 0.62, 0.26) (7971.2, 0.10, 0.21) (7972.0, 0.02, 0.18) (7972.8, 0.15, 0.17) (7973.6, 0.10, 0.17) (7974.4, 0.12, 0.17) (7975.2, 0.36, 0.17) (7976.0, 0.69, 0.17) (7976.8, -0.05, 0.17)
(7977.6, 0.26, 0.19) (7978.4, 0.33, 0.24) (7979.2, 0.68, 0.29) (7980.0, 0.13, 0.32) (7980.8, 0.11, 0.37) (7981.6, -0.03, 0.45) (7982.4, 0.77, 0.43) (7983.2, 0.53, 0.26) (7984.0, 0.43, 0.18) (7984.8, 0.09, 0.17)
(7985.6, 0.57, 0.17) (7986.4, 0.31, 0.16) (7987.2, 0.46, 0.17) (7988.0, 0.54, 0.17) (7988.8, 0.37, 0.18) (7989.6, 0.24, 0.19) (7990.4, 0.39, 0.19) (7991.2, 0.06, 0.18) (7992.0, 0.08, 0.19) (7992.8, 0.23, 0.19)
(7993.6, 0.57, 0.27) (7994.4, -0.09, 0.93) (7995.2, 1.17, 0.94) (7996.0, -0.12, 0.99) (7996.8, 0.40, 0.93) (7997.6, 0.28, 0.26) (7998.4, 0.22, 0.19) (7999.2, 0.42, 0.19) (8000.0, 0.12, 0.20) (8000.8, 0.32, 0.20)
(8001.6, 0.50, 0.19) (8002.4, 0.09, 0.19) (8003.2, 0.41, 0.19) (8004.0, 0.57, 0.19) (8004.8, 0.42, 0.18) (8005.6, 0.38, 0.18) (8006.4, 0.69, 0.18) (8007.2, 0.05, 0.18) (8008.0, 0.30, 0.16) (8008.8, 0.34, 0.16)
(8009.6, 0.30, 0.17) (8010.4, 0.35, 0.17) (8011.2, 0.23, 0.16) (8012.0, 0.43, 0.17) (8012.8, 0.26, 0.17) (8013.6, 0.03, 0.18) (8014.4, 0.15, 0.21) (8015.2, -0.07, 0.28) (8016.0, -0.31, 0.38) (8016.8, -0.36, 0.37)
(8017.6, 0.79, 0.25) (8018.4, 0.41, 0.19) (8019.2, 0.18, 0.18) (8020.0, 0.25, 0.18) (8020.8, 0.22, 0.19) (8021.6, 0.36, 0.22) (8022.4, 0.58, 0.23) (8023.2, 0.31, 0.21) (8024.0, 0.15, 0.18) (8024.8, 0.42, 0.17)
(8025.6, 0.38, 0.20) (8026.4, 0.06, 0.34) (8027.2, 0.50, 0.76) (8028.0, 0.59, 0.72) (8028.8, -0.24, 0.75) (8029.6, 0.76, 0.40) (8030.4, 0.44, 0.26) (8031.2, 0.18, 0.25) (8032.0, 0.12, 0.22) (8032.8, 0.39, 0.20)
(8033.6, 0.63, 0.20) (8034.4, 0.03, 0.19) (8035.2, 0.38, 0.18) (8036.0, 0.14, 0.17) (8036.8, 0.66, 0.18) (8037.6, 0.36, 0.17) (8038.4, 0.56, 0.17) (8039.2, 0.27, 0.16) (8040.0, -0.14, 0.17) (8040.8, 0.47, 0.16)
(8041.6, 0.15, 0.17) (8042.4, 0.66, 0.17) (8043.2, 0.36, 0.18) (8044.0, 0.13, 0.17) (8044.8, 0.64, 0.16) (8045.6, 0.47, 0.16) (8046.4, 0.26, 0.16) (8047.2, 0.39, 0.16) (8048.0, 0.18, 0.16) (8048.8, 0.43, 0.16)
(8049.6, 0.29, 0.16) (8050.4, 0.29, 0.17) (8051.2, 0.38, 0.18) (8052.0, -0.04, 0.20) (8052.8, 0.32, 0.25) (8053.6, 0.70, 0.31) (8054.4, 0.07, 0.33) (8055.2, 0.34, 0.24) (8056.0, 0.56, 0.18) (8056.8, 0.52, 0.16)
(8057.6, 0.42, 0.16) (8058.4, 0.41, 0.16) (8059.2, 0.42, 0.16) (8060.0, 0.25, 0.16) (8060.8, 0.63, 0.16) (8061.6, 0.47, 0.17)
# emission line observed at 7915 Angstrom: H-alpha 6563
